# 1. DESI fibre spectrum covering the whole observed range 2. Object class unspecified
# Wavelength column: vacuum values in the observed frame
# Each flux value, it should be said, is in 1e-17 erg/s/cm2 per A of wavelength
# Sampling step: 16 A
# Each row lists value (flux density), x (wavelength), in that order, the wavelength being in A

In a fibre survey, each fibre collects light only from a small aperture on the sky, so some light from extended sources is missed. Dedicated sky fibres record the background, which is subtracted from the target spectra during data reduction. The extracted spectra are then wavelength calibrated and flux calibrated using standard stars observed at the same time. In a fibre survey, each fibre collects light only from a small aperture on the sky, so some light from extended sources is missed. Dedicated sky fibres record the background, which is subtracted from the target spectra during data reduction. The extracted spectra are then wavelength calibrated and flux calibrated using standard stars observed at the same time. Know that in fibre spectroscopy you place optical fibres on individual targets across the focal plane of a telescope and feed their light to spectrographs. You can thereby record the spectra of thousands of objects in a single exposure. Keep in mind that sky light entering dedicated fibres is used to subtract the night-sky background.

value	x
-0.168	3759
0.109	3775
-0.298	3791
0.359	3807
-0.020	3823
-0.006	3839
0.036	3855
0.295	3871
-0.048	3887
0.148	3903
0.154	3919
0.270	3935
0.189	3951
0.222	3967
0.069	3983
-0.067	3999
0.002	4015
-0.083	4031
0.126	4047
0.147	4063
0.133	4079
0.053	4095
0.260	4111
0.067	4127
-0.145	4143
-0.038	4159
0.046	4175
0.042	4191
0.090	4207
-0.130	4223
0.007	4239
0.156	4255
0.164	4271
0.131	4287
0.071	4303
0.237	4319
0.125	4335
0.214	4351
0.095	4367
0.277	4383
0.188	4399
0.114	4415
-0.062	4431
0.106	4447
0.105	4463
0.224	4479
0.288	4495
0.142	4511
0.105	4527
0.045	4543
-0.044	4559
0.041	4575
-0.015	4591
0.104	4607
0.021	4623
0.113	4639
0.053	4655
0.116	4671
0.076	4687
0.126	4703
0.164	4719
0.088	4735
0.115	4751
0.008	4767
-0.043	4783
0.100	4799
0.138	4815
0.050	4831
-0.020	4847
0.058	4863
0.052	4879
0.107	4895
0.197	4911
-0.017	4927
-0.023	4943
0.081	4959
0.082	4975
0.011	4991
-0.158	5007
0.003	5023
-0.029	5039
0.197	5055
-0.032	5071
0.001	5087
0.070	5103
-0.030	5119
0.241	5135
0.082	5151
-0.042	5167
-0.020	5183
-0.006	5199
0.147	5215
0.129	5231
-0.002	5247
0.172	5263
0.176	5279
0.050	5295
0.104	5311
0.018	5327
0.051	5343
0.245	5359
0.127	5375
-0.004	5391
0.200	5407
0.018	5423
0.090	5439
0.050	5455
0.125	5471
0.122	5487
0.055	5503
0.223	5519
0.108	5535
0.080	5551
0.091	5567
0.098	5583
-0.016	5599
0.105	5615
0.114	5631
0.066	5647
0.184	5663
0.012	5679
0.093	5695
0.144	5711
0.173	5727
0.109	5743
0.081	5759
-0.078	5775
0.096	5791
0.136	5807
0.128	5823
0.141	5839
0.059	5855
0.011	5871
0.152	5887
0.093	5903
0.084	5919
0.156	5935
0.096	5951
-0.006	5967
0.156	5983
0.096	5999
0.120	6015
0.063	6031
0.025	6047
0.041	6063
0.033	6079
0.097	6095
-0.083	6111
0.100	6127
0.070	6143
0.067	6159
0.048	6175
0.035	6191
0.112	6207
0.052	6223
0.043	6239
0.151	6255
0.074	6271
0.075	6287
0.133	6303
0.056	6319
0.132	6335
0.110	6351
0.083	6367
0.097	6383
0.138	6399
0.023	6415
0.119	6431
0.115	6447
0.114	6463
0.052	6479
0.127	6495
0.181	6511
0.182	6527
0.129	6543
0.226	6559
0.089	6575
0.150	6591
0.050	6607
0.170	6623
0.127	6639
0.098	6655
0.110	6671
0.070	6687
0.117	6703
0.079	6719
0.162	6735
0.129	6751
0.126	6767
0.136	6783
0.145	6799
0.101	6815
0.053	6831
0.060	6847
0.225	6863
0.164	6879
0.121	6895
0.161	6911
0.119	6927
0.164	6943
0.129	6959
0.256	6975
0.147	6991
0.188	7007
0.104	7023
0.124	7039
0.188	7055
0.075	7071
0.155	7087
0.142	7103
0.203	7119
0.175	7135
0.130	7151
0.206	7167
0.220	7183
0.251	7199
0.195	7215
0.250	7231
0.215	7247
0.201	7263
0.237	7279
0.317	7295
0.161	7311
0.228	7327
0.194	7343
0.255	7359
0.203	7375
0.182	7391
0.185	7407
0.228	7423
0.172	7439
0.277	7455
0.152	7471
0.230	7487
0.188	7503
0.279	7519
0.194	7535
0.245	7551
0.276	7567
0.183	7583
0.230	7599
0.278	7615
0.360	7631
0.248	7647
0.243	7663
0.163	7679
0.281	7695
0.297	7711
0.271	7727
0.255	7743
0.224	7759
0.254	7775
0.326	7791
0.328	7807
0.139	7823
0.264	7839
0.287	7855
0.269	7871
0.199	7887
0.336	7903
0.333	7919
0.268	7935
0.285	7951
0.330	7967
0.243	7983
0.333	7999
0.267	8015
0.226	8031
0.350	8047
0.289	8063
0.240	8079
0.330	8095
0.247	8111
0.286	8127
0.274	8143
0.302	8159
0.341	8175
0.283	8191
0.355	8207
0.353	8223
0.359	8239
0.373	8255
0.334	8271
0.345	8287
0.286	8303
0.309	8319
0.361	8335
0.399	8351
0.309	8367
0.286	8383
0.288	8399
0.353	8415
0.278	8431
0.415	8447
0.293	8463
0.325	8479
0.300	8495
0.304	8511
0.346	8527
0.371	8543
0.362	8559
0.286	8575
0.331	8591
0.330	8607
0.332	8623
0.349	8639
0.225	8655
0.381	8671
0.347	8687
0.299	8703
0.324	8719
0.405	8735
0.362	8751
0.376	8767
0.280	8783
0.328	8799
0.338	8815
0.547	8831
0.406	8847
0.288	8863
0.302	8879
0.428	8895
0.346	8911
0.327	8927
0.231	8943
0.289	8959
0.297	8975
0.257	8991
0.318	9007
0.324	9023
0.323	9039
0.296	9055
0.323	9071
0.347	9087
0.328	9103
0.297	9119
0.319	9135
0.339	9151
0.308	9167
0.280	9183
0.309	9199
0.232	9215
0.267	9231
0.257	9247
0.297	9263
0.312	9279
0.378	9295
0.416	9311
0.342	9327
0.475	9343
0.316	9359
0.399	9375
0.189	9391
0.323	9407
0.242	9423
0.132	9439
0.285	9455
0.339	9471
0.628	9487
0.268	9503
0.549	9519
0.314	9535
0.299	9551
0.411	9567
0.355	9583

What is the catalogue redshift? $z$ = 0.78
